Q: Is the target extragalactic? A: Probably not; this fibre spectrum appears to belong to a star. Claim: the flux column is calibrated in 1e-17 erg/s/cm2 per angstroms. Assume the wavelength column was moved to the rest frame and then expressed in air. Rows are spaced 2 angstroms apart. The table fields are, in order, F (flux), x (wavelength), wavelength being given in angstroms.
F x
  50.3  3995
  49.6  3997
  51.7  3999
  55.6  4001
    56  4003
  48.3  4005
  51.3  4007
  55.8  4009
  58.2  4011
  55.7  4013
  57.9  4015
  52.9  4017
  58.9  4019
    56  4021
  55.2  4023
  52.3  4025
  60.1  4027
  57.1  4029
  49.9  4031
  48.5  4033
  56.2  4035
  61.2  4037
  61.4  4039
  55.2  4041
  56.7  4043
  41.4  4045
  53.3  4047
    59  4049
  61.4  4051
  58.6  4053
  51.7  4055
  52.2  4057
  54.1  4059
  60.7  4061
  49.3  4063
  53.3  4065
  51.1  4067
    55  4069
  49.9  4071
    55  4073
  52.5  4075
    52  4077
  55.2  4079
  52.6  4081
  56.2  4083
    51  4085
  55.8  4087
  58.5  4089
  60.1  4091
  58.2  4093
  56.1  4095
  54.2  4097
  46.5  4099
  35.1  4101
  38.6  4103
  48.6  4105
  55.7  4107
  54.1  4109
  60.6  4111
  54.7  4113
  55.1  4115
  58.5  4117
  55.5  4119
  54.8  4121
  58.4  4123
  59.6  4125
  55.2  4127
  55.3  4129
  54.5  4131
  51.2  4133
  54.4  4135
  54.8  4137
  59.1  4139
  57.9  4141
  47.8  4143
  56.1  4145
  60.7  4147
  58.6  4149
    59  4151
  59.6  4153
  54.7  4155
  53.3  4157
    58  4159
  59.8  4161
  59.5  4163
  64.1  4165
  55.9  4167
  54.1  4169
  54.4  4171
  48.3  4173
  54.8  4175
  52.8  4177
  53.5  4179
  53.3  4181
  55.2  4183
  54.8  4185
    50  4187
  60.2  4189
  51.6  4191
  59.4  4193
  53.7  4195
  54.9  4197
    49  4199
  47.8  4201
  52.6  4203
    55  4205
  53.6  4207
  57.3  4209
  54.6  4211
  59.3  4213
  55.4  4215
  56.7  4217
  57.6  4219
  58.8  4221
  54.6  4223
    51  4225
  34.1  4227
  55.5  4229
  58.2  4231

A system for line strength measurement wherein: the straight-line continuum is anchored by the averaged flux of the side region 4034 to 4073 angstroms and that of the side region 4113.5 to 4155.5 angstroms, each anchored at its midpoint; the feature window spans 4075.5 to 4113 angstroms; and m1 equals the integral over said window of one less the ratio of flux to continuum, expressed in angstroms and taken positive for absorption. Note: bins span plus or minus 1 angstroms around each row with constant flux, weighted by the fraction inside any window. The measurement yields 1.86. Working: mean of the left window 54.8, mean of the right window 56.2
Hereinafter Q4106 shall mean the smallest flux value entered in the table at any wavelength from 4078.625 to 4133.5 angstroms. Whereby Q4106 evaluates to 35.1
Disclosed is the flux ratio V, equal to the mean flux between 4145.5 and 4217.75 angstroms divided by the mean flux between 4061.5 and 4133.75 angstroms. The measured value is 1.03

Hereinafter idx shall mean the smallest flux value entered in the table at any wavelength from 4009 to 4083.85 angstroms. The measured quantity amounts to 41.4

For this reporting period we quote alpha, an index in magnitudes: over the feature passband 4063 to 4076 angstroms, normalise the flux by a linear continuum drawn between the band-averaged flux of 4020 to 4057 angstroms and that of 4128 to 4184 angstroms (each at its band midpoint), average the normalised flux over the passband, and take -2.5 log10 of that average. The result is 0.06 mag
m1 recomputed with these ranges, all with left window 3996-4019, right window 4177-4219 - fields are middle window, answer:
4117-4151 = -1.07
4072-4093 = -0.31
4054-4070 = 0.23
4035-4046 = -0.22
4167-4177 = 0.22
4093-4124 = 0.95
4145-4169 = -1.69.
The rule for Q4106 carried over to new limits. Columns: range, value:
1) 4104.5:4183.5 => 47.8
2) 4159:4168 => 55.9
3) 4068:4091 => 49.9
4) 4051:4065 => 49.3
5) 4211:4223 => 54.6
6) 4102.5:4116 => 38.6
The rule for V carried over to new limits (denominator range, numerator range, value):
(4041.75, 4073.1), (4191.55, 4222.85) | 1.02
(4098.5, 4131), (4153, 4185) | 1.05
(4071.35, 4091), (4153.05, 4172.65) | 1.05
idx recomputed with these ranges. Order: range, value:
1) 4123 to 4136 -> 51.2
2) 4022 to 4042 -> 48.5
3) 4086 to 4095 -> 55.8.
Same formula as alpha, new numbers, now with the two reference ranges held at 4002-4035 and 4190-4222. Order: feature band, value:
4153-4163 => -0.04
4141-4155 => -0.04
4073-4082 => 0.03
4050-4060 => -0.02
